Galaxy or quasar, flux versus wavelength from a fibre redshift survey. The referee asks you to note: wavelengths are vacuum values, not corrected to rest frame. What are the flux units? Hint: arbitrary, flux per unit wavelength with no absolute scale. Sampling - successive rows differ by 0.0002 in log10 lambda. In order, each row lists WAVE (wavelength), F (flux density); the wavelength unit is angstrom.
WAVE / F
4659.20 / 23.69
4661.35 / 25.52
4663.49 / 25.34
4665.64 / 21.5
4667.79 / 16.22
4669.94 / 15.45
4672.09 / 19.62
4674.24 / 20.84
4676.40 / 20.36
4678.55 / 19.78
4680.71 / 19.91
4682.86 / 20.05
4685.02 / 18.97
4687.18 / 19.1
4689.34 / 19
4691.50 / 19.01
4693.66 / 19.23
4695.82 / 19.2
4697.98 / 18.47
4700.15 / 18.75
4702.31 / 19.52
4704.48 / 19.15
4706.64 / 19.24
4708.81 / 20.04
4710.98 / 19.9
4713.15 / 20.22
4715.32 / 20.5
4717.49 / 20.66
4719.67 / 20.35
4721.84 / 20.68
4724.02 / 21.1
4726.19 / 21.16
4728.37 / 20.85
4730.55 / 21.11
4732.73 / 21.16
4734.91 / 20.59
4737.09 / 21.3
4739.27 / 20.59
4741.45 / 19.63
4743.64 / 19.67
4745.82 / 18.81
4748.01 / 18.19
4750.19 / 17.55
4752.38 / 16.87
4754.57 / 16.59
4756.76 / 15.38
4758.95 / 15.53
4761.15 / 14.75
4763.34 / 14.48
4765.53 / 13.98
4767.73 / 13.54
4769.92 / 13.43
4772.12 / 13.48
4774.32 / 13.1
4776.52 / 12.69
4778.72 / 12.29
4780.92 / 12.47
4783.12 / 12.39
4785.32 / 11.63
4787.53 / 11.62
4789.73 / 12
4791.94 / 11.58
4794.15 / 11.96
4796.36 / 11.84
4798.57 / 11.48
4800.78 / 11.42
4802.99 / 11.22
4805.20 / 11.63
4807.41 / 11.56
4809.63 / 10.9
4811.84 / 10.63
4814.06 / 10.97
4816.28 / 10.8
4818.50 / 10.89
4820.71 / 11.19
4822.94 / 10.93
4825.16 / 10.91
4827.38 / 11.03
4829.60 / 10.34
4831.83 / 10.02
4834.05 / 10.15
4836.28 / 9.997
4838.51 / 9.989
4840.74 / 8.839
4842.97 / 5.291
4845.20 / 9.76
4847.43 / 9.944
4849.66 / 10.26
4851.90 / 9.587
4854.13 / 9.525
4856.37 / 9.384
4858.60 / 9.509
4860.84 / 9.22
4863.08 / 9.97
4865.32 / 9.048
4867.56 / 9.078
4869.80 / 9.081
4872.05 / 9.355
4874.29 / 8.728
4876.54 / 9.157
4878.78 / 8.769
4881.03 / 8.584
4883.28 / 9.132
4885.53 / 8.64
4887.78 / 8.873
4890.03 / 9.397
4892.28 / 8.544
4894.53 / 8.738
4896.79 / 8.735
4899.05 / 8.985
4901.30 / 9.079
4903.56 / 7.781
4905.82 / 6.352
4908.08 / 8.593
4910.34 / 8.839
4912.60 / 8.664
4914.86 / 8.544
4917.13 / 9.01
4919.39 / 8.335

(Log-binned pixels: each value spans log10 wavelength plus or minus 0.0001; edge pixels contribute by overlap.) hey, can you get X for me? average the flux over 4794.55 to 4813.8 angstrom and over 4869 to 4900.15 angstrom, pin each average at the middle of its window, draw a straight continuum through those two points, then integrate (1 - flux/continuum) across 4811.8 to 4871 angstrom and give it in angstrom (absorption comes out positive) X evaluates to 2.15 angstrom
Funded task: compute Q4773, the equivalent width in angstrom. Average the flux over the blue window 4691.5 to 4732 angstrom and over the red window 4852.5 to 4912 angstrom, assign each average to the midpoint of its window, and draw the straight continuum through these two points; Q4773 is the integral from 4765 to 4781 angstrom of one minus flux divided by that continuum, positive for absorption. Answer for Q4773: 2.9 angstrom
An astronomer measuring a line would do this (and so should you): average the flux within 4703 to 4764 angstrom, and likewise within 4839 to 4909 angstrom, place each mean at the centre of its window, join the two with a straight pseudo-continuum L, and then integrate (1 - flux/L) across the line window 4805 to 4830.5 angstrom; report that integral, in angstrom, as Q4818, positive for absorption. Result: 4.01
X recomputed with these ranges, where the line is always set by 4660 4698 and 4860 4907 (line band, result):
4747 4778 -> 1.0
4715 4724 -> -1.5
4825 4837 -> 1.3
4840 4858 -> 2.7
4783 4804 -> 3.1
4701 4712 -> -0.7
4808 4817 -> 1.3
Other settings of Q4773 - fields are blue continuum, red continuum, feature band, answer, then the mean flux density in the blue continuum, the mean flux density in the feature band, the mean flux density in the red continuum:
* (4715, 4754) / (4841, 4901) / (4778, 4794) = 3.9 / 20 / 12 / 9.05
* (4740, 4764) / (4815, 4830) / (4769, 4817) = 5.7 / 17.1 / 11.9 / 10.9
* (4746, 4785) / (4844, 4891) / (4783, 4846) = 6.6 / 14.6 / 10.8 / 9.28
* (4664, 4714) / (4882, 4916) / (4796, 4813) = 2.7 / 19.3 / 11.3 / 8.59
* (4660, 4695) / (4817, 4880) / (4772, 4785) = 1.2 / 20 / 12.6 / 9.65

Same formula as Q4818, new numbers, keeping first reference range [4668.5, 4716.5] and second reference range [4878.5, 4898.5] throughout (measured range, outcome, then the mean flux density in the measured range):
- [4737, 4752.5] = -2.3 angstrom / 19.1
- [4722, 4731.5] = -1.9 angstrom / 21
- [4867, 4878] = 0.7 angstrom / 9.07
